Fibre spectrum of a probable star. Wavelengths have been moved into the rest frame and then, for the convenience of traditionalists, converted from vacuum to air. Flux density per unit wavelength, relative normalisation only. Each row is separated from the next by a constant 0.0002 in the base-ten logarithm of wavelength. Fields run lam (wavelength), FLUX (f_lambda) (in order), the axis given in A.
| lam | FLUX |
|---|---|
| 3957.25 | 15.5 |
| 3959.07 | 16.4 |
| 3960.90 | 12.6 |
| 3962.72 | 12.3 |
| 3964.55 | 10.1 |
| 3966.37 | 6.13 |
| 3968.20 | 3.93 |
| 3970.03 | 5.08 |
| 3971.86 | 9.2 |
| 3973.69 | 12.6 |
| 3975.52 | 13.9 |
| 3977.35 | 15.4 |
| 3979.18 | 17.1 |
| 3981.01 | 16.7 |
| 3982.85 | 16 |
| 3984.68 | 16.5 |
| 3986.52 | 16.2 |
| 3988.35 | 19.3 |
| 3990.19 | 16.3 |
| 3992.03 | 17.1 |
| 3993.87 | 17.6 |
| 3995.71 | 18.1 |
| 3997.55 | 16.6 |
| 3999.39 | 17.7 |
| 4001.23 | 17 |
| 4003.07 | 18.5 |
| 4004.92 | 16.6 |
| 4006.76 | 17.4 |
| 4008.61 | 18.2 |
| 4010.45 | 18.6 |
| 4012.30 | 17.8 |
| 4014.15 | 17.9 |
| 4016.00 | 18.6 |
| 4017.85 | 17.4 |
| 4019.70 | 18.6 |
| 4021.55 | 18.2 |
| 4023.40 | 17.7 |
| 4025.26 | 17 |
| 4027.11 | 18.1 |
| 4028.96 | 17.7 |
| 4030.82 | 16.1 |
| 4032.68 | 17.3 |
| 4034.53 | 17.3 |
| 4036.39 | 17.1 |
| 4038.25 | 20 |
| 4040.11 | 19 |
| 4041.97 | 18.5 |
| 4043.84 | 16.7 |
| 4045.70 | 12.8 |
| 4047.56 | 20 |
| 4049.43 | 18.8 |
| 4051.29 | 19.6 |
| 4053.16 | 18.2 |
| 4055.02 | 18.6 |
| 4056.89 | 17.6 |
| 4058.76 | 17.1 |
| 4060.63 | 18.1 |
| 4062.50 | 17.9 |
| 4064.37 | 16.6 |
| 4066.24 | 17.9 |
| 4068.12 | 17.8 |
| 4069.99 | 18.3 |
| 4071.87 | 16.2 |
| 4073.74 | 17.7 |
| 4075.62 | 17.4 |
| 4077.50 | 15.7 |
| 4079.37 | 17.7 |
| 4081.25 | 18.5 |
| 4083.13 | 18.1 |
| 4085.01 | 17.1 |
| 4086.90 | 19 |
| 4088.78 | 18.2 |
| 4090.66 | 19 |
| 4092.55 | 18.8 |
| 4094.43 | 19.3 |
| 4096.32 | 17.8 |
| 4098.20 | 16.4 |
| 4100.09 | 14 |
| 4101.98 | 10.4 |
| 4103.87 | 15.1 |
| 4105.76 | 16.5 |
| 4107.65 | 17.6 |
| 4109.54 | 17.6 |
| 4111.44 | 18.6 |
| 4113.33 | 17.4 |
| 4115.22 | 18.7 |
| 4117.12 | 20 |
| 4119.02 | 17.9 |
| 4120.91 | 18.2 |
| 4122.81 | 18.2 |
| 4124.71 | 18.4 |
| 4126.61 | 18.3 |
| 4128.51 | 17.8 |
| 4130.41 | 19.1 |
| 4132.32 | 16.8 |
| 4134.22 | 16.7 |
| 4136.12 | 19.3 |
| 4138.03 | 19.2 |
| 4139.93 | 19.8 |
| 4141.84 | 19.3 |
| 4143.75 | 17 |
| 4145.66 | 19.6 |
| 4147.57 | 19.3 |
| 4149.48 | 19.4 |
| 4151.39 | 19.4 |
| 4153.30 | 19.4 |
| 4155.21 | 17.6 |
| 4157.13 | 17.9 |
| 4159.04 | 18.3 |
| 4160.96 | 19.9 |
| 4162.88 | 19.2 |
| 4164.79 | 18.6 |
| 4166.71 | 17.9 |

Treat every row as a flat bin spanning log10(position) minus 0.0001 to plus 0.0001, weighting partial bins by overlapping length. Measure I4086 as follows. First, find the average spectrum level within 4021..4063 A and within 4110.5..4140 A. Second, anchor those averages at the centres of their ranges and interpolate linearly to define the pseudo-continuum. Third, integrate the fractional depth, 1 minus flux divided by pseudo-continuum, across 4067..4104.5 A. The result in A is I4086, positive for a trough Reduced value 2.0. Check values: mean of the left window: 17.8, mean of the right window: 18.4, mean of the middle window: 17.1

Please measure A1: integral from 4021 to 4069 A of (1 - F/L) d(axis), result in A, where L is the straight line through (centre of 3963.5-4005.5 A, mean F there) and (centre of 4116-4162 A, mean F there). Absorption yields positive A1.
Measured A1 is -4.9 A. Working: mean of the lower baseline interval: 14.5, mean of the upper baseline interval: 18.6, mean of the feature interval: 17.8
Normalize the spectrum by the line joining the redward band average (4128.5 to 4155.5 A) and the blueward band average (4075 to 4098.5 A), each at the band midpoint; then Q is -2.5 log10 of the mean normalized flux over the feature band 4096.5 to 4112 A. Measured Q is 0.15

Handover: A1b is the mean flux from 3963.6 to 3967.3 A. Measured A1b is 8.13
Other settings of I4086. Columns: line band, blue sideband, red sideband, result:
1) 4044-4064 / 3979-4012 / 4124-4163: 0.1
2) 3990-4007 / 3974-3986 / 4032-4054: -0.9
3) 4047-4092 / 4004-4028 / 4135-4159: 0.8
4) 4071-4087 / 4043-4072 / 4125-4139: 0.4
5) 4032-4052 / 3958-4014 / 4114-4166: -2.0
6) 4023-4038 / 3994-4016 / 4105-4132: 0.3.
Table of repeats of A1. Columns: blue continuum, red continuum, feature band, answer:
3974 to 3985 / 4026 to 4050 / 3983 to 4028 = -2.8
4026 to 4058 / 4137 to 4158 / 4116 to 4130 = 0.2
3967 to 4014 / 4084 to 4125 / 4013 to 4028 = -1.8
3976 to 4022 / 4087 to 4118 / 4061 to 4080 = 0.0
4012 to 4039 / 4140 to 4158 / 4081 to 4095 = -0.1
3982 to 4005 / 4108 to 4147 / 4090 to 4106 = 1.6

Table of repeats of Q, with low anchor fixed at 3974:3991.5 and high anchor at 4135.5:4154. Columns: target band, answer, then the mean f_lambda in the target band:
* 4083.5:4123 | 0.06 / 17.4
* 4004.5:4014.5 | -0.07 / 17.8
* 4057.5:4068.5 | 0.01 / 17.5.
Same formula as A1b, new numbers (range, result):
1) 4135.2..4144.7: 18.9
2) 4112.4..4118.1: 18.7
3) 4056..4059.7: 17.3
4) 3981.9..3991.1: 16.9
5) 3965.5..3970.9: 5.03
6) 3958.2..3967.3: 11.5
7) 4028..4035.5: 17.1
